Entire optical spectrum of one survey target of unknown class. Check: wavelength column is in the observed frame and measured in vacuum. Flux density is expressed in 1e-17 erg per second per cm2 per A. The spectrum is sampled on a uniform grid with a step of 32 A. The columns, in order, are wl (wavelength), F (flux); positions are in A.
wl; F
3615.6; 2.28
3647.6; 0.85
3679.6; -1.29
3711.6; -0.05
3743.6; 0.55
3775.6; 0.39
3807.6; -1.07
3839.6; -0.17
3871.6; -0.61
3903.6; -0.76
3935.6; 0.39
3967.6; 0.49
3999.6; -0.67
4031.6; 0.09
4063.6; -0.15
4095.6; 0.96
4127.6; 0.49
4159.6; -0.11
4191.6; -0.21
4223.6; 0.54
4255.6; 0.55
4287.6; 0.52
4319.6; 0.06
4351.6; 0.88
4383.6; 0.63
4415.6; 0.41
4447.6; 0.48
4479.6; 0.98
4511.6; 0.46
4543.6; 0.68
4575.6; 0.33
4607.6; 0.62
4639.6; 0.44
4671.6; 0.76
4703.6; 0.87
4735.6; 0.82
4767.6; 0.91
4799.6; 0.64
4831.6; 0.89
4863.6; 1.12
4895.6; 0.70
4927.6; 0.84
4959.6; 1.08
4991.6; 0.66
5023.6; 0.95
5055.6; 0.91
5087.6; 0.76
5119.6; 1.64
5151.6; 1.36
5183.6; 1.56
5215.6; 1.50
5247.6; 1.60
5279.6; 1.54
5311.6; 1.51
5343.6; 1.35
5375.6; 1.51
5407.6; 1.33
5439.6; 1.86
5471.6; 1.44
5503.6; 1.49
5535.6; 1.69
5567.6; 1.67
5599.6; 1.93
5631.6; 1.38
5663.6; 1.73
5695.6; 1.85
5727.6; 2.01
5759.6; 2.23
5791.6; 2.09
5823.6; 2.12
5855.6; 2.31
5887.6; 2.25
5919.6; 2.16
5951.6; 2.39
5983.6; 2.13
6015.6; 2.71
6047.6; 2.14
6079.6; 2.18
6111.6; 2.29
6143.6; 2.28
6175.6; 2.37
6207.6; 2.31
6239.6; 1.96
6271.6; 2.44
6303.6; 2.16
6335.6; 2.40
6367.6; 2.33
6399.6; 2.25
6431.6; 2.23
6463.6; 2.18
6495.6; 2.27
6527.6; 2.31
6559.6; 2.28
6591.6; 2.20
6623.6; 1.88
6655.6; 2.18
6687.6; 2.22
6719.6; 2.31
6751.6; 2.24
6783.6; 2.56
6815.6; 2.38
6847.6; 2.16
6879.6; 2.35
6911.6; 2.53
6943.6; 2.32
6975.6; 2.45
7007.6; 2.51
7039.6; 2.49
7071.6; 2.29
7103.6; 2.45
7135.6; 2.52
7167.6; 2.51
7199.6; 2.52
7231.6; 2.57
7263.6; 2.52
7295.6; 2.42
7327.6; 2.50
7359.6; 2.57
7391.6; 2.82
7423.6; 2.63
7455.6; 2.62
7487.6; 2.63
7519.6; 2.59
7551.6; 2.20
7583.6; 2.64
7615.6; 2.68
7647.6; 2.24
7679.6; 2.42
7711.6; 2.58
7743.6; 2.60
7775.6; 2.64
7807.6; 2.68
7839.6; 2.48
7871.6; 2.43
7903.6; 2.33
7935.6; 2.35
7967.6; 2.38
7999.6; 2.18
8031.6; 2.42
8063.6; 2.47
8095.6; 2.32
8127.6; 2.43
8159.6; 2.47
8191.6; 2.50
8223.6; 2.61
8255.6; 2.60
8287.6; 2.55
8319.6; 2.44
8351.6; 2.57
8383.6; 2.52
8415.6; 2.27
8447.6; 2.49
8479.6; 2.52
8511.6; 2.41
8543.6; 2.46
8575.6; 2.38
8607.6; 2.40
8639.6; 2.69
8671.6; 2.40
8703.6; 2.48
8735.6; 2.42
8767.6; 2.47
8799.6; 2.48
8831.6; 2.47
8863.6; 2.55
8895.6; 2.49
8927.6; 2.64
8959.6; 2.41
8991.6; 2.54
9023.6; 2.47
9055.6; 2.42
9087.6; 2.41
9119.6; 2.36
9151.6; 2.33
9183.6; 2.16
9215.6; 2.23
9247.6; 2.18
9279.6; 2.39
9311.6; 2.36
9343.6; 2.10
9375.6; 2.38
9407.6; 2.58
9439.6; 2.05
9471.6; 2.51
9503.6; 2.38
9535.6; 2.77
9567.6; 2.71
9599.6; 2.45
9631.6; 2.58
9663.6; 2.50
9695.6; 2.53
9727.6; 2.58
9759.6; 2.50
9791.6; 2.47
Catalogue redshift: 0.28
